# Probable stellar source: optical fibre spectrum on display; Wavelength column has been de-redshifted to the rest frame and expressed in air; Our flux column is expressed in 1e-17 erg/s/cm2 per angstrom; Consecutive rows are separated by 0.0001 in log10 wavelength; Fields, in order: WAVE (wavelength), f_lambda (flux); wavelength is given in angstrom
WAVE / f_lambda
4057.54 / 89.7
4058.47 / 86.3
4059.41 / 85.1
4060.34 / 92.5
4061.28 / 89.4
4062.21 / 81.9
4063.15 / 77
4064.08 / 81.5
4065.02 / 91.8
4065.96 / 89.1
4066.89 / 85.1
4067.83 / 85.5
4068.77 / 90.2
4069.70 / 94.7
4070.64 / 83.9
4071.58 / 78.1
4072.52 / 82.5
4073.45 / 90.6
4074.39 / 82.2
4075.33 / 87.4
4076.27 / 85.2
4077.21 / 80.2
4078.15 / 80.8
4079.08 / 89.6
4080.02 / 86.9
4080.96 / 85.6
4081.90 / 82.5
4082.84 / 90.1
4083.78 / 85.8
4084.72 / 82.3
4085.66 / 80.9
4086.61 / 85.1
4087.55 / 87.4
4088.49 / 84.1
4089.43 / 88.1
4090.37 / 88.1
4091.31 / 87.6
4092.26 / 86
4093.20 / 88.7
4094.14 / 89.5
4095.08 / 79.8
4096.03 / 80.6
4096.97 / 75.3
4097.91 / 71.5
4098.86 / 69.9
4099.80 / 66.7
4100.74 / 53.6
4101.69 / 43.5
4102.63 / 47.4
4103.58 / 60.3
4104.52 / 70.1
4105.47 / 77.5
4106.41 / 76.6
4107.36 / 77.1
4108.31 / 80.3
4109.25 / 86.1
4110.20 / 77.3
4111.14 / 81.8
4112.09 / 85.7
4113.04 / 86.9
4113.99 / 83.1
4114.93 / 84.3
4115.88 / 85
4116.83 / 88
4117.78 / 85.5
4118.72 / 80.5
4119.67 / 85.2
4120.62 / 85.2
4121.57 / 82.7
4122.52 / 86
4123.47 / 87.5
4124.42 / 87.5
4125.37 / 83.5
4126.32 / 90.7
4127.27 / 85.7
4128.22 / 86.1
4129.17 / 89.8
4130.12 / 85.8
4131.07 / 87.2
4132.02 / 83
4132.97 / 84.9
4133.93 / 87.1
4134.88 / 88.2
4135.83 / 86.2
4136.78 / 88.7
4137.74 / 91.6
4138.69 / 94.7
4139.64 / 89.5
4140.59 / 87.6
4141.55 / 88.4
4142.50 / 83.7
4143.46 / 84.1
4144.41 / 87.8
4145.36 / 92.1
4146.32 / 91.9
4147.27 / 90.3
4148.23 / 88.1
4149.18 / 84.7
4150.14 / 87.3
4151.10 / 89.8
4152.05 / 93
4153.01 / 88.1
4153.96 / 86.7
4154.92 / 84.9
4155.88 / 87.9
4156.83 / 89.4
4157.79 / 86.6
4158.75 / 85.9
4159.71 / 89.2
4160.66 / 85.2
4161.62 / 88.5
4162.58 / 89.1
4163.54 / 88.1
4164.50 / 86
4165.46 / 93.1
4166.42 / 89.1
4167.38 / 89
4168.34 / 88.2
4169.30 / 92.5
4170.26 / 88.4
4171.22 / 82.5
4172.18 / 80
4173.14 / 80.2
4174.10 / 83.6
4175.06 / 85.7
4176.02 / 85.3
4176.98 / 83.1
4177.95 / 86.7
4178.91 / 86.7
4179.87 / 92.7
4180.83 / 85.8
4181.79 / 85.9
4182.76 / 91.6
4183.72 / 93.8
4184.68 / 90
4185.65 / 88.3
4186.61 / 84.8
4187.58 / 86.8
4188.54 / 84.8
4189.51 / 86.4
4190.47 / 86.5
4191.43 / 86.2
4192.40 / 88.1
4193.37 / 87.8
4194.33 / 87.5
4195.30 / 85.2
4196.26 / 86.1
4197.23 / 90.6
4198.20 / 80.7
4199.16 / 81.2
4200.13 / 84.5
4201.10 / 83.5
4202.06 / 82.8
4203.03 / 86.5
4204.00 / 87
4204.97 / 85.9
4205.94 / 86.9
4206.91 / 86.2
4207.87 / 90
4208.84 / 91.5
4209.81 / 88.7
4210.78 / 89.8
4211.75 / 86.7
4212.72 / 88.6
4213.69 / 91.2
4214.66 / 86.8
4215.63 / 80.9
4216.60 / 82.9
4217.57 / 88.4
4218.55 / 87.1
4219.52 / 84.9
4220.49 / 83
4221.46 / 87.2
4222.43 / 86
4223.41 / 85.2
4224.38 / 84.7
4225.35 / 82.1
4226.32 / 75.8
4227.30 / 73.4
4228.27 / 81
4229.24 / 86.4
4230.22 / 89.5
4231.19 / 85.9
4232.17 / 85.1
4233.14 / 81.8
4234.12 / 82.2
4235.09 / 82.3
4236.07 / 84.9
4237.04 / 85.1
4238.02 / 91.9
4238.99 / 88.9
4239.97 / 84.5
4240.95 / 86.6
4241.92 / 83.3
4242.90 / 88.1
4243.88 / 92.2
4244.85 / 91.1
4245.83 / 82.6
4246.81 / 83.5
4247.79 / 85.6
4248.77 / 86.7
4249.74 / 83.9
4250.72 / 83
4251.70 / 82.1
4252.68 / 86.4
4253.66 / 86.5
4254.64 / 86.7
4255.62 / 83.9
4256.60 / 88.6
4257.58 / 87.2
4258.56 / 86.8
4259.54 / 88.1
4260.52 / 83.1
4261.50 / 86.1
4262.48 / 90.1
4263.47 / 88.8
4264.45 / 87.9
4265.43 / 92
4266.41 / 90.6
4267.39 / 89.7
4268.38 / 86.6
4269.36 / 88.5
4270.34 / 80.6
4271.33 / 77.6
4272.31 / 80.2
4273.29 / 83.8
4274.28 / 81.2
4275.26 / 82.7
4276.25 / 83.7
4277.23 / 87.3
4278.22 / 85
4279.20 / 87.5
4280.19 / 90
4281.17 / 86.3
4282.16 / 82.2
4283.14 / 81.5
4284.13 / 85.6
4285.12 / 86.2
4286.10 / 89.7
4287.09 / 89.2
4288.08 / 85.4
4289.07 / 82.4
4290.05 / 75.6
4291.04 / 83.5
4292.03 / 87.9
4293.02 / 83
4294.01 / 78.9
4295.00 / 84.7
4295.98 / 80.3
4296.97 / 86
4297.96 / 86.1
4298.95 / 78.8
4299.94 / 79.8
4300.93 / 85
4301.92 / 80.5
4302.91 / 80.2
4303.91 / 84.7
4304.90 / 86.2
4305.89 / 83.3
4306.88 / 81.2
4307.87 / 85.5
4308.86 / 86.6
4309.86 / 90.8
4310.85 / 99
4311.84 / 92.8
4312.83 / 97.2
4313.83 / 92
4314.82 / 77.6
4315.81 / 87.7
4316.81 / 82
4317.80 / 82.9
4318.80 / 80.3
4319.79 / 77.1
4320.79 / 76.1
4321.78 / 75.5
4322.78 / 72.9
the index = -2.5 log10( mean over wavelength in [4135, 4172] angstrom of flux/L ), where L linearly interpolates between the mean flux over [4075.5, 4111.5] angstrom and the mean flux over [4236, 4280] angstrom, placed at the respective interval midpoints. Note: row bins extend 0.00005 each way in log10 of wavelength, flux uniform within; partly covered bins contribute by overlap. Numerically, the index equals -0.088 mag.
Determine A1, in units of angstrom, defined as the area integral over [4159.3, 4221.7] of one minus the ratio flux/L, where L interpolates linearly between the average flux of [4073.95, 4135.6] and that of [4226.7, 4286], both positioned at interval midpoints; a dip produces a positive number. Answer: -2.21 angstrom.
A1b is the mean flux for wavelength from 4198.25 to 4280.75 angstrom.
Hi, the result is 85.6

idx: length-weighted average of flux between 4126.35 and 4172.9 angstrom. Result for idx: 87.8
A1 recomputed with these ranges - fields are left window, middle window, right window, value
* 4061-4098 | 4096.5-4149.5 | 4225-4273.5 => 1.92 angstrom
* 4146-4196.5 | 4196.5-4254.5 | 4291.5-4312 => 0.55 angstrom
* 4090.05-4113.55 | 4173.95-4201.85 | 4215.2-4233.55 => -1.81 angstrom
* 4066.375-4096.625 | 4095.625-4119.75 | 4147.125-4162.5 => 3.10 angstrom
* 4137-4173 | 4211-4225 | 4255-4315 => 0.14 angstrom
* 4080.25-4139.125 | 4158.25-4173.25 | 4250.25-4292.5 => -0.76 angstrom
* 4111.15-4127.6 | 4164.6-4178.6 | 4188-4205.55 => -0.11 angstrom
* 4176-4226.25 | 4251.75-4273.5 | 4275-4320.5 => -0.23 angstrom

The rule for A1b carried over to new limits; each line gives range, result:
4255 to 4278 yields 85.9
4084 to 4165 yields 83.6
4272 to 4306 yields 83.9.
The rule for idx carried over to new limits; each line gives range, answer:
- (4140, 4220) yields 87.1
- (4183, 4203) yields 86.4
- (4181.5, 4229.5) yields 85.9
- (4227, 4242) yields 84.8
